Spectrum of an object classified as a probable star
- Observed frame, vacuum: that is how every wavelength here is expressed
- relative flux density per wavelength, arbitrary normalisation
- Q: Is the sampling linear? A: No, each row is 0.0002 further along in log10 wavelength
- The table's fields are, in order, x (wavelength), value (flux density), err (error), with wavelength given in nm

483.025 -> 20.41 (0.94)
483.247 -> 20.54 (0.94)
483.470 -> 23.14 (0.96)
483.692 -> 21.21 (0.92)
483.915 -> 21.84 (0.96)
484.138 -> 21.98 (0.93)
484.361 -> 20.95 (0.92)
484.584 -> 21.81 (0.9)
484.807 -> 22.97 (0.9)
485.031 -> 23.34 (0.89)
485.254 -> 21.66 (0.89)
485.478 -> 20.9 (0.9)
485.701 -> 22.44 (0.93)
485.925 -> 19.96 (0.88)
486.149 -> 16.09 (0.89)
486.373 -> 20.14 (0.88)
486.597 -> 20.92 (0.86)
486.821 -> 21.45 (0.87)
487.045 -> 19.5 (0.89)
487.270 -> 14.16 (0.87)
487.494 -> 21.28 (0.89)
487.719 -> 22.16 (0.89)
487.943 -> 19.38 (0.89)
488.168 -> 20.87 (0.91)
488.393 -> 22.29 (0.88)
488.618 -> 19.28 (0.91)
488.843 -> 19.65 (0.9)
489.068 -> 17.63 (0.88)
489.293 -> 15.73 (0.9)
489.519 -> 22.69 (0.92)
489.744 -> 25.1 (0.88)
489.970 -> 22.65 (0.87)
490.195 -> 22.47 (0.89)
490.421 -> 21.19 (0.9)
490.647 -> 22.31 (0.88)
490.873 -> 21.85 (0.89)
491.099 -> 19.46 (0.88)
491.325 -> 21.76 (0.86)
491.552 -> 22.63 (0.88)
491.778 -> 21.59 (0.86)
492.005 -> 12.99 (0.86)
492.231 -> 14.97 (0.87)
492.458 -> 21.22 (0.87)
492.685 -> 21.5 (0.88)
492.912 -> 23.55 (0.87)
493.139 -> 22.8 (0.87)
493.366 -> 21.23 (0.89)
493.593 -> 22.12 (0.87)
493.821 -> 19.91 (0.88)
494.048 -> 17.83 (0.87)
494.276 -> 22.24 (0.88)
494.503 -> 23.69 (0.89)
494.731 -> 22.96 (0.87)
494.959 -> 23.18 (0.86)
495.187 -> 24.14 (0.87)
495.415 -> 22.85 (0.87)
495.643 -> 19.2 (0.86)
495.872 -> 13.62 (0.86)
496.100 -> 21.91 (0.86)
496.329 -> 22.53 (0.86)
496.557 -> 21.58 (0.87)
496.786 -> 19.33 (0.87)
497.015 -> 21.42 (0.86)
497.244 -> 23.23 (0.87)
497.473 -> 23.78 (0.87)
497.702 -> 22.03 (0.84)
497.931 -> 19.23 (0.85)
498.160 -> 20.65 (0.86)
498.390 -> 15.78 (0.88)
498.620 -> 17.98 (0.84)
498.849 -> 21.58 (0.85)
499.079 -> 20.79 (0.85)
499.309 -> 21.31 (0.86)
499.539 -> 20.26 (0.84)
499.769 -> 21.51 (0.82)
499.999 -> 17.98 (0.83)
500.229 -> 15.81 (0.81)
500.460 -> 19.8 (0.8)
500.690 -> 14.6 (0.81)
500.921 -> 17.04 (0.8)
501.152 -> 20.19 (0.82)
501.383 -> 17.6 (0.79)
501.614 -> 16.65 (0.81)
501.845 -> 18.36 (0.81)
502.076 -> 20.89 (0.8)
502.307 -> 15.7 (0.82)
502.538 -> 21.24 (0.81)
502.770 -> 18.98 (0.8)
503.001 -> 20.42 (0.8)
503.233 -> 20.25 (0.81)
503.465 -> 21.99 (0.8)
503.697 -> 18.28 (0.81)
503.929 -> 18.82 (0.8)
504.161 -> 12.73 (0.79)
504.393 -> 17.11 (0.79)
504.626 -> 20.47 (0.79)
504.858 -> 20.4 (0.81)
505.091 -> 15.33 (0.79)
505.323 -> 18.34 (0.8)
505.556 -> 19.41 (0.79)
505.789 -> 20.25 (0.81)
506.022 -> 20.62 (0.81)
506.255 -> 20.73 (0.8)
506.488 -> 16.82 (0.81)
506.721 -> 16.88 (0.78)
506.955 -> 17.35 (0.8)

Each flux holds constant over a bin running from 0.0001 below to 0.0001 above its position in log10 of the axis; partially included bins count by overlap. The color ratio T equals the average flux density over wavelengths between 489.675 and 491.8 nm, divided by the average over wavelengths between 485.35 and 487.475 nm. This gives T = 1.1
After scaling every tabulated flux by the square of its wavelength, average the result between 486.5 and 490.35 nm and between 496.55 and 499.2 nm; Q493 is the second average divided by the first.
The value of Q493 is 1.05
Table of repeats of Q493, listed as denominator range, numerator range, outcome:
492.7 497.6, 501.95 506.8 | 0.91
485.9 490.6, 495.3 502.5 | 1.01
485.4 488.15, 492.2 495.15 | 1.12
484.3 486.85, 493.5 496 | 1.04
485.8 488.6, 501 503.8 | 1.03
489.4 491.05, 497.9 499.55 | 0.91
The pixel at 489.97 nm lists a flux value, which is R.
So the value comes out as 22.65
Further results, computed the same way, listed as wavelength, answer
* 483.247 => 20.54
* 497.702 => 22.03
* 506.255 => 20.73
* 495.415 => 22.85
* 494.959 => 23.18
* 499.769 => 21.51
